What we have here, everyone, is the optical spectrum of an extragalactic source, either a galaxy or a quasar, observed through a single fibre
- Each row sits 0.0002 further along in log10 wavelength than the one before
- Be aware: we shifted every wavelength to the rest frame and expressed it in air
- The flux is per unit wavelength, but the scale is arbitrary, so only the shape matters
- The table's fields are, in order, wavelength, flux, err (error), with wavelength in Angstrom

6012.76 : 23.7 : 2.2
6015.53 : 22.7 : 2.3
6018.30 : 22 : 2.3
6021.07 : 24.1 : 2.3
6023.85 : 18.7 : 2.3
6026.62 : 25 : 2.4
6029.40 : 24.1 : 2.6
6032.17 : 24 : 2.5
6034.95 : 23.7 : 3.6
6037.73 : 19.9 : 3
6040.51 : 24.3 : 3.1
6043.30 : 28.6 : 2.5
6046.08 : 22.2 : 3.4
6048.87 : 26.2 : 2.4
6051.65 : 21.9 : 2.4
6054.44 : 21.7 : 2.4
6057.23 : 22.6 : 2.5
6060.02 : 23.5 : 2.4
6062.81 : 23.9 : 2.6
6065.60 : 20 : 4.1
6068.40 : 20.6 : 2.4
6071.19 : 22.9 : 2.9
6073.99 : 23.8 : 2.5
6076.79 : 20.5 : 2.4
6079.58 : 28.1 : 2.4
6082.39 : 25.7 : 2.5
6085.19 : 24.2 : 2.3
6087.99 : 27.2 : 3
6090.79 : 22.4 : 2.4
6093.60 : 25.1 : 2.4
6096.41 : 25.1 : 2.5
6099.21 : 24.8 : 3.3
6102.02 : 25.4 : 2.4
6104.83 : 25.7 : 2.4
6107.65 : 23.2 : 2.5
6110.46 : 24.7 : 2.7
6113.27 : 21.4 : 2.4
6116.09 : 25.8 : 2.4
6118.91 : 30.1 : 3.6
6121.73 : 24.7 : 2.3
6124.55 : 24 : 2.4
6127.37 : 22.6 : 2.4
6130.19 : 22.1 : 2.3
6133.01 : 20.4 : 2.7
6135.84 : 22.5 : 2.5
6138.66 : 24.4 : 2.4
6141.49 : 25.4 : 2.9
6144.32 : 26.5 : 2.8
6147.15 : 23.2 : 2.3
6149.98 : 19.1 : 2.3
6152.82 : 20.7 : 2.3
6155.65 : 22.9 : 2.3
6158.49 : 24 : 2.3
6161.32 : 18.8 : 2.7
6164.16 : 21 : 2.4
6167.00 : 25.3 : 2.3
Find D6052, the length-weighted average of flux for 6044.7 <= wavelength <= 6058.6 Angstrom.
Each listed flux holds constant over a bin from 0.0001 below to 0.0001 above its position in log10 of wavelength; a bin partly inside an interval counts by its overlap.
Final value 22.9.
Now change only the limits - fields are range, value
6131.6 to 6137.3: 21.5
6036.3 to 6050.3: 24.2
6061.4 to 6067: 22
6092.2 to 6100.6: 25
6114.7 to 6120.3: 27.9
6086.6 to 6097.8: 24.9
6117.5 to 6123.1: 27.4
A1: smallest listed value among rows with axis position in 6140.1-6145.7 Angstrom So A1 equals 25.4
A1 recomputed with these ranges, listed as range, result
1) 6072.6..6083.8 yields 20.5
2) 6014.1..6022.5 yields 22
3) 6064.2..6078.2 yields 20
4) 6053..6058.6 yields 21.7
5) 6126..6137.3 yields 20.4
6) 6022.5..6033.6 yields 18.7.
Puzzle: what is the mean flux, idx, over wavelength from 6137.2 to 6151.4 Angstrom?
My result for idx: 23.7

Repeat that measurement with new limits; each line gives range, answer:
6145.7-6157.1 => 21.5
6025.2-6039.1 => 23.3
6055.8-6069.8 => 22.1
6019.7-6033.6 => 23.2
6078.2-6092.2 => 25.5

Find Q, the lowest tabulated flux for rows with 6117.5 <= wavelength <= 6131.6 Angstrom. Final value 22.1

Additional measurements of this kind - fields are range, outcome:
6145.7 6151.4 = 19.1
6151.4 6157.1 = 20.7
